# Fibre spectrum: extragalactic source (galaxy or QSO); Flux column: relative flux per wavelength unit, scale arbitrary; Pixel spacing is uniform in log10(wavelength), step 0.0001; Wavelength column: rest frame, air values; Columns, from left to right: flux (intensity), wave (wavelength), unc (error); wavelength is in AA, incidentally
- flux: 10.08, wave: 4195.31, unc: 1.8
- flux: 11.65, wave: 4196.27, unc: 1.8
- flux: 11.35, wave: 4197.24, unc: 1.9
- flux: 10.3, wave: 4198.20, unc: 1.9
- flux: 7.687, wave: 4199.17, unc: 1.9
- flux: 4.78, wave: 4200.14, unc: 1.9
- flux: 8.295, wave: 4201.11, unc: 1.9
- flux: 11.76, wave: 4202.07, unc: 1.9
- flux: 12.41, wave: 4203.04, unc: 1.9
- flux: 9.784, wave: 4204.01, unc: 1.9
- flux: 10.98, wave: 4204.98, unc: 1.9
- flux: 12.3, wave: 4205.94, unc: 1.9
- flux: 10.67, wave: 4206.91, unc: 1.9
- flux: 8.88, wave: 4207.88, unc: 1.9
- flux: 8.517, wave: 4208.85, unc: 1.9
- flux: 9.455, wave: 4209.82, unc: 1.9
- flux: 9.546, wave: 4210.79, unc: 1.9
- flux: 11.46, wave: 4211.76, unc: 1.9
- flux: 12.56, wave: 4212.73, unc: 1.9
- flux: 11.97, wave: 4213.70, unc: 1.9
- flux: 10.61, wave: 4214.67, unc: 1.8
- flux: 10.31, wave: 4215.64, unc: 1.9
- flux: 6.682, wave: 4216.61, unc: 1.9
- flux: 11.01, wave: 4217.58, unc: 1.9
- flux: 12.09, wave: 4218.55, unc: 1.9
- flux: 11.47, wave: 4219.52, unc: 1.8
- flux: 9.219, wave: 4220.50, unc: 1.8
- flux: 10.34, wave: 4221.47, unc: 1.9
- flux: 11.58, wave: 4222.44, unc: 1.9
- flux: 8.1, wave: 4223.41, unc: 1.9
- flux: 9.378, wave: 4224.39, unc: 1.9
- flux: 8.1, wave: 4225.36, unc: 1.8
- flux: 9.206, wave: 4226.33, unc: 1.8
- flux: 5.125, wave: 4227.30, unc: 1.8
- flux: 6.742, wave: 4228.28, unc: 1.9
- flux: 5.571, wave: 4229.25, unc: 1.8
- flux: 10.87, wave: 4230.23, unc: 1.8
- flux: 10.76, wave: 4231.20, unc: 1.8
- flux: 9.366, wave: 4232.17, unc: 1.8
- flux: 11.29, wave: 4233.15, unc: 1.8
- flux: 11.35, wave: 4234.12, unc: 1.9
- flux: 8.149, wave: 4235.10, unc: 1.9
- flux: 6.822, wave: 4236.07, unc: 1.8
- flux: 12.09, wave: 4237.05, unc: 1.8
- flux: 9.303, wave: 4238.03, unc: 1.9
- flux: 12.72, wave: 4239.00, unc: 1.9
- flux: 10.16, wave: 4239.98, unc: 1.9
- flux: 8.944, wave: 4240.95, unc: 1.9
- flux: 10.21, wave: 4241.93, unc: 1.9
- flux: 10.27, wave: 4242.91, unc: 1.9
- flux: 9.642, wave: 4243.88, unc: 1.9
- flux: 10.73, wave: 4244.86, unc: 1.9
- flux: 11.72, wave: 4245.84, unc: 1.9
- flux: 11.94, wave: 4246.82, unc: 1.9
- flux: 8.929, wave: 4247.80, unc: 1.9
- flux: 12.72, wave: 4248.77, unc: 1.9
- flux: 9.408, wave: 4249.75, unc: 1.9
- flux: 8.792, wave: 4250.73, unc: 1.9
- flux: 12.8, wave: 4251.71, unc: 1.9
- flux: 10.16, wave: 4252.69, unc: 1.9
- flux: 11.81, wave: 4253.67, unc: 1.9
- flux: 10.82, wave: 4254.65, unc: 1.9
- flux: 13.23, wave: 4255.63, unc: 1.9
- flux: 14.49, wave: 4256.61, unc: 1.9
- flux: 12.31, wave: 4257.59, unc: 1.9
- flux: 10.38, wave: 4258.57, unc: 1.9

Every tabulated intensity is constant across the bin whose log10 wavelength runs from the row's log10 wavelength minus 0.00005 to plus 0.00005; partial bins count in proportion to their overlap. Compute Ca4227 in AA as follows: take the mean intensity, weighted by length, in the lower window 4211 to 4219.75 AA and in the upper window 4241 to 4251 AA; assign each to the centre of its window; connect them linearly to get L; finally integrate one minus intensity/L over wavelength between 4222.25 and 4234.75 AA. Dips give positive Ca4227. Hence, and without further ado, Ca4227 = 1.99 AA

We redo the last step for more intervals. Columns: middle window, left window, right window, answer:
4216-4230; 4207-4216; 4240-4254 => 2.0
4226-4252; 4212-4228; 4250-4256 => 1.9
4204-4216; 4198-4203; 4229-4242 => -1.9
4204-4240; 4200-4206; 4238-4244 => 1.4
